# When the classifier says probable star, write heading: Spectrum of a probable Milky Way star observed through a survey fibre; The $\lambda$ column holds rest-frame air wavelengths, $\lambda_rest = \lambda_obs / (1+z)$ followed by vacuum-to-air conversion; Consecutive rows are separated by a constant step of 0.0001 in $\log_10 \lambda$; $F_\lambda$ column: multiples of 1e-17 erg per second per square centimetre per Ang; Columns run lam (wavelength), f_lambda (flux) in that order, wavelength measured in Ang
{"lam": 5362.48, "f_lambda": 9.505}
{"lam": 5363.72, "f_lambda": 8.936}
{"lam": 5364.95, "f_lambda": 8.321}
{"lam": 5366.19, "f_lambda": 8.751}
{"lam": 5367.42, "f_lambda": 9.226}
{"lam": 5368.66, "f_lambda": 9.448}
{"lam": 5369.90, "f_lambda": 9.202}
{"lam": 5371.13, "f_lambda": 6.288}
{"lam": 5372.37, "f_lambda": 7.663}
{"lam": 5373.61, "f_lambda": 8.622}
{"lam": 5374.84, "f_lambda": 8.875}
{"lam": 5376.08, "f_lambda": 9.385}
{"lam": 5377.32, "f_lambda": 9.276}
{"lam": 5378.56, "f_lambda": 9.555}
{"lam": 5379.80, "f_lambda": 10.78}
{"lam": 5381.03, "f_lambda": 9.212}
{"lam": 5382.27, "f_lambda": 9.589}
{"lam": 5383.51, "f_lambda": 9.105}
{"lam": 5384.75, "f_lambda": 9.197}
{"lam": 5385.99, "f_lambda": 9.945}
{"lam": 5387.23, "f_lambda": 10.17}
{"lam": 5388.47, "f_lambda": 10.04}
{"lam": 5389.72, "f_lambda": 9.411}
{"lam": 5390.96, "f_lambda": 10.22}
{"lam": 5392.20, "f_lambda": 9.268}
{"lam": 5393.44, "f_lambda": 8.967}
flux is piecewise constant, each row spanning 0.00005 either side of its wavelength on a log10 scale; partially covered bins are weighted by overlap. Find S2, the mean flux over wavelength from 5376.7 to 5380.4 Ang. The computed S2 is 9.85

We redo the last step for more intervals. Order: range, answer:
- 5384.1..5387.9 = 9.77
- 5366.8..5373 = 8.36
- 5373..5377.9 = 9.04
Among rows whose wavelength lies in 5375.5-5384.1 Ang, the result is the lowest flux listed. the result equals 9.105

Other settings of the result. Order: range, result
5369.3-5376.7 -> 6.288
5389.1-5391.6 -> 9.411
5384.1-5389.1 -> 9.197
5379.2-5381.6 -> 9.212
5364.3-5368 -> 8.321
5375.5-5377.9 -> 9.276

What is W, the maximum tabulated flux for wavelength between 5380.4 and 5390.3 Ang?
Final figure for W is 10.17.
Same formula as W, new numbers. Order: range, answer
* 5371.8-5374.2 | 8.622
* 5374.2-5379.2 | 9.555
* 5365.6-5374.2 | 9.448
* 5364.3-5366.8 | 8.751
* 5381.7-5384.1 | 9.589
